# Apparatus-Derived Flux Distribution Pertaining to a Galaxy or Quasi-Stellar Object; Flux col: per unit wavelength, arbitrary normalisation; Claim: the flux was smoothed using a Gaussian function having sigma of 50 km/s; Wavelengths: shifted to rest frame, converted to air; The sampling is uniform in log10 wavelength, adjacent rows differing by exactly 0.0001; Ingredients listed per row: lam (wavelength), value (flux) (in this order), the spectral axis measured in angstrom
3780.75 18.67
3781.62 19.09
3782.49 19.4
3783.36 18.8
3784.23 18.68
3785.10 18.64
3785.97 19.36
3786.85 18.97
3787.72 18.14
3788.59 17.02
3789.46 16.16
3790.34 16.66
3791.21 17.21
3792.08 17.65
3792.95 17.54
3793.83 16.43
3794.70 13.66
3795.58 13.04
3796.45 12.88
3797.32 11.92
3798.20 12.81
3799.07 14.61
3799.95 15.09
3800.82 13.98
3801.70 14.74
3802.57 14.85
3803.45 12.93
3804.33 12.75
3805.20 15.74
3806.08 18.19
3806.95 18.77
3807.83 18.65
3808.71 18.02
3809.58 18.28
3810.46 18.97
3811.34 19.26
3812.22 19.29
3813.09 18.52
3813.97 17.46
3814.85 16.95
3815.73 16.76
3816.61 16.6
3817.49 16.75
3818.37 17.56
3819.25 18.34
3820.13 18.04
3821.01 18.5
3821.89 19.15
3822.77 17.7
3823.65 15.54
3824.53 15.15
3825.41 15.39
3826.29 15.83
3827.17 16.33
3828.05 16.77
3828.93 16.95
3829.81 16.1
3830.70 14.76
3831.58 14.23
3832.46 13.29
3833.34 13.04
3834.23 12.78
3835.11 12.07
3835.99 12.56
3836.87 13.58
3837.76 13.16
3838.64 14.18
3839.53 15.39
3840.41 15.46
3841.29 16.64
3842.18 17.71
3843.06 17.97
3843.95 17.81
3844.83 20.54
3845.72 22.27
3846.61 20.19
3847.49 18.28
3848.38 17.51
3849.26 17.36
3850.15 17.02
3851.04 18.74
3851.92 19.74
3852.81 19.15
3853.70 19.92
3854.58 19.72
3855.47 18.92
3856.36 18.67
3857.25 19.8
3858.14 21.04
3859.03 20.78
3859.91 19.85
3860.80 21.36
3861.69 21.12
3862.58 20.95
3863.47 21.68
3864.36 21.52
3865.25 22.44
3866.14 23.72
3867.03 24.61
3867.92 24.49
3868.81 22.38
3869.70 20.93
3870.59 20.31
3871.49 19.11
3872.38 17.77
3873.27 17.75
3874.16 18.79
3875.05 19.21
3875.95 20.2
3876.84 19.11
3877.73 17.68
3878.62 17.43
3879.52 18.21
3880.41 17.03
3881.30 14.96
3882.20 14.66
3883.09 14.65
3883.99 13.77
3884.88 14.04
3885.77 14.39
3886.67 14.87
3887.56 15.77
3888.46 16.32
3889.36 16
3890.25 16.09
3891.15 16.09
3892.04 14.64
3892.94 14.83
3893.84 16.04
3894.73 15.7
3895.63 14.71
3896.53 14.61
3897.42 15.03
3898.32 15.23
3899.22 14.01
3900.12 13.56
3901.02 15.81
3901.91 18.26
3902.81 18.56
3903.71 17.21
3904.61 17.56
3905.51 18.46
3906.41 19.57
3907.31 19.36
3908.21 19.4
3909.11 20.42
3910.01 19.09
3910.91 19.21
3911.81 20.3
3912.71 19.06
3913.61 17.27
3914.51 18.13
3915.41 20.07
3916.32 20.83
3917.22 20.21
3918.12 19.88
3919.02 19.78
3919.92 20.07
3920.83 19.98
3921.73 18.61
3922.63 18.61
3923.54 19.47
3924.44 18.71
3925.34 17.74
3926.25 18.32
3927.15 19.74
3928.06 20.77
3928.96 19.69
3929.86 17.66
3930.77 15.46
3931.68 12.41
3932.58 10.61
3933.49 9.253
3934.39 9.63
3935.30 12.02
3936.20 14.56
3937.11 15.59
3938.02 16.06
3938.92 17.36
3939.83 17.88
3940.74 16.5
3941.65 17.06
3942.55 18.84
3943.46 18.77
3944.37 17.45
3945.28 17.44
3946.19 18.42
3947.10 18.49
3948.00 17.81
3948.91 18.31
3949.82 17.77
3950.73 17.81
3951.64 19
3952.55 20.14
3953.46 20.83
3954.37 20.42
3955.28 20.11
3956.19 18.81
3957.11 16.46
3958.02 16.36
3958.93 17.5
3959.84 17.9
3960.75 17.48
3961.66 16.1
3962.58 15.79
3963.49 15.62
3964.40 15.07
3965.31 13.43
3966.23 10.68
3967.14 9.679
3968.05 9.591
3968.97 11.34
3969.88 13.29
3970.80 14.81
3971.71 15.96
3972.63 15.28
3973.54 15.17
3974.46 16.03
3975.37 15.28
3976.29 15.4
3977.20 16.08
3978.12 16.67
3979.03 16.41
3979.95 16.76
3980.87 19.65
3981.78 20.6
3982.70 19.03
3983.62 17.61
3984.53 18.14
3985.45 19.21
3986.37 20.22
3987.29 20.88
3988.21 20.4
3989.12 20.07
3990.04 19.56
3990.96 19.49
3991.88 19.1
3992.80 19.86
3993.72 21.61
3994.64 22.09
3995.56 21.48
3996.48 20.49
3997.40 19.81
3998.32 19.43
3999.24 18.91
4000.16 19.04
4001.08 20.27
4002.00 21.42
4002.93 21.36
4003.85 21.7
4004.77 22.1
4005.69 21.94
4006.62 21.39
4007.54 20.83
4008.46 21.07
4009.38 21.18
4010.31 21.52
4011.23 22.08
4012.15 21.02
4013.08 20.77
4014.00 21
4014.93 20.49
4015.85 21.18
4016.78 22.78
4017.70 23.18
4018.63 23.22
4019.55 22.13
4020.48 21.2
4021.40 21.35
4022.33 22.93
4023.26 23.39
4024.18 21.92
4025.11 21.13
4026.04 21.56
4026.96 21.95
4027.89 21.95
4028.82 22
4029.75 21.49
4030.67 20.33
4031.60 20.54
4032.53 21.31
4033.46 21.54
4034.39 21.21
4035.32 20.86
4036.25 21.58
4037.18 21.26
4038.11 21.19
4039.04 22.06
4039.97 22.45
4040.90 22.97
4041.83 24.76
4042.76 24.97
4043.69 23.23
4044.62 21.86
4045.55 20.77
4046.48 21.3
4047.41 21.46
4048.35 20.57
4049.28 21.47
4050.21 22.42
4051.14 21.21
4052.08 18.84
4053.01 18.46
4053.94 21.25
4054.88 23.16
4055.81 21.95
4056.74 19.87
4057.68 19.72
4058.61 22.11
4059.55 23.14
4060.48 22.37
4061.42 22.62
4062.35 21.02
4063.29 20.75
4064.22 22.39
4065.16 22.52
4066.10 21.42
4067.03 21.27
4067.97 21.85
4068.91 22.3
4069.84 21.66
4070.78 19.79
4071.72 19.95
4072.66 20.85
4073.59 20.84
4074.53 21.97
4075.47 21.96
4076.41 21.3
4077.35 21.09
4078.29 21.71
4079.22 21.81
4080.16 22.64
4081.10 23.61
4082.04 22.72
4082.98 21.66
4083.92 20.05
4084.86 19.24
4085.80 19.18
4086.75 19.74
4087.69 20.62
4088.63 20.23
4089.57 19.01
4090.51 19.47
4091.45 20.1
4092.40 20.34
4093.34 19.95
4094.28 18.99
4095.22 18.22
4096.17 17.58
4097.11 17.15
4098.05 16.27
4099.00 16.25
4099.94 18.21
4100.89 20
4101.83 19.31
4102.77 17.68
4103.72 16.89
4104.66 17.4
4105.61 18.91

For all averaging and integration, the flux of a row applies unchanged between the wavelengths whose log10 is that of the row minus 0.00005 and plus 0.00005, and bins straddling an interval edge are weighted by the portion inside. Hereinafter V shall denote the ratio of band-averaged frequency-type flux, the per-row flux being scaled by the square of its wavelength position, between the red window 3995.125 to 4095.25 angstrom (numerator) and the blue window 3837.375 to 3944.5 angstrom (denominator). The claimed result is 1.3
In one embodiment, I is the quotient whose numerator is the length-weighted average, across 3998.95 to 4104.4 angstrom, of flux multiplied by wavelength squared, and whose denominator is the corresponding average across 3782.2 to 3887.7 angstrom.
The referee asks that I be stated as 1.3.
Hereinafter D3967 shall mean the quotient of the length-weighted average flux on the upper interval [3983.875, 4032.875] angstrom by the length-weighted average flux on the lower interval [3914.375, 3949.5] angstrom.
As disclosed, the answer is 1.21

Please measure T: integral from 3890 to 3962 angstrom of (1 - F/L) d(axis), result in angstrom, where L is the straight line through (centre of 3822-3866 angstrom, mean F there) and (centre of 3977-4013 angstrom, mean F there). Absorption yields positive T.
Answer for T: 5.6 angstrom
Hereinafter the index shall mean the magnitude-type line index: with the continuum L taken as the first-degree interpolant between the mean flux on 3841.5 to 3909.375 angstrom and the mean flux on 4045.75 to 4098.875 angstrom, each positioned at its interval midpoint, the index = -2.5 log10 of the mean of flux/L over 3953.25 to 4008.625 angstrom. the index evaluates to 0.09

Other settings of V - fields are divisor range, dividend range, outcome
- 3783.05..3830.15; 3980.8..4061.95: 1.42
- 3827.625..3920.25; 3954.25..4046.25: 1.17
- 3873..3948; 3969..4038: 1.23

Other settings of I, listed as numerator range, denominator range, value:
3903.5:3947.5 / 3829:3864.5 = 1.05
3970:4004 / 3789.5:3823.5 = 1.25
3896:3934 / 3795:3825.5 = 1.15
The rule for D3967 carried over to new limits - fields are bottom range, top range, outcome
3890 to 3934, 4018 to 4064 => 1.24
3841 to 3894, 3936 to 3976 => 0.89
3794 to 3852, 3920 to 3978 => 1.01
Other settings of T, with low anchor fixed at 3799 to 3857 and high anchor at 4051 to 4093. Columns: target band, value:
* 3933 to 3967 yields 4.1 angstrom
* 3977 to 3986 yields 0.7 angstrom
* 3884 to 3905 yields 2.8 angstrom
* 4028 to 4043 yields -1.0 angstrom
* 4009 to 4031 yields -1.7 angstrom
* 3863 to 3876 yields -2.6 angstrom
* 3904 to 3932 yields -0.8 angstrom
